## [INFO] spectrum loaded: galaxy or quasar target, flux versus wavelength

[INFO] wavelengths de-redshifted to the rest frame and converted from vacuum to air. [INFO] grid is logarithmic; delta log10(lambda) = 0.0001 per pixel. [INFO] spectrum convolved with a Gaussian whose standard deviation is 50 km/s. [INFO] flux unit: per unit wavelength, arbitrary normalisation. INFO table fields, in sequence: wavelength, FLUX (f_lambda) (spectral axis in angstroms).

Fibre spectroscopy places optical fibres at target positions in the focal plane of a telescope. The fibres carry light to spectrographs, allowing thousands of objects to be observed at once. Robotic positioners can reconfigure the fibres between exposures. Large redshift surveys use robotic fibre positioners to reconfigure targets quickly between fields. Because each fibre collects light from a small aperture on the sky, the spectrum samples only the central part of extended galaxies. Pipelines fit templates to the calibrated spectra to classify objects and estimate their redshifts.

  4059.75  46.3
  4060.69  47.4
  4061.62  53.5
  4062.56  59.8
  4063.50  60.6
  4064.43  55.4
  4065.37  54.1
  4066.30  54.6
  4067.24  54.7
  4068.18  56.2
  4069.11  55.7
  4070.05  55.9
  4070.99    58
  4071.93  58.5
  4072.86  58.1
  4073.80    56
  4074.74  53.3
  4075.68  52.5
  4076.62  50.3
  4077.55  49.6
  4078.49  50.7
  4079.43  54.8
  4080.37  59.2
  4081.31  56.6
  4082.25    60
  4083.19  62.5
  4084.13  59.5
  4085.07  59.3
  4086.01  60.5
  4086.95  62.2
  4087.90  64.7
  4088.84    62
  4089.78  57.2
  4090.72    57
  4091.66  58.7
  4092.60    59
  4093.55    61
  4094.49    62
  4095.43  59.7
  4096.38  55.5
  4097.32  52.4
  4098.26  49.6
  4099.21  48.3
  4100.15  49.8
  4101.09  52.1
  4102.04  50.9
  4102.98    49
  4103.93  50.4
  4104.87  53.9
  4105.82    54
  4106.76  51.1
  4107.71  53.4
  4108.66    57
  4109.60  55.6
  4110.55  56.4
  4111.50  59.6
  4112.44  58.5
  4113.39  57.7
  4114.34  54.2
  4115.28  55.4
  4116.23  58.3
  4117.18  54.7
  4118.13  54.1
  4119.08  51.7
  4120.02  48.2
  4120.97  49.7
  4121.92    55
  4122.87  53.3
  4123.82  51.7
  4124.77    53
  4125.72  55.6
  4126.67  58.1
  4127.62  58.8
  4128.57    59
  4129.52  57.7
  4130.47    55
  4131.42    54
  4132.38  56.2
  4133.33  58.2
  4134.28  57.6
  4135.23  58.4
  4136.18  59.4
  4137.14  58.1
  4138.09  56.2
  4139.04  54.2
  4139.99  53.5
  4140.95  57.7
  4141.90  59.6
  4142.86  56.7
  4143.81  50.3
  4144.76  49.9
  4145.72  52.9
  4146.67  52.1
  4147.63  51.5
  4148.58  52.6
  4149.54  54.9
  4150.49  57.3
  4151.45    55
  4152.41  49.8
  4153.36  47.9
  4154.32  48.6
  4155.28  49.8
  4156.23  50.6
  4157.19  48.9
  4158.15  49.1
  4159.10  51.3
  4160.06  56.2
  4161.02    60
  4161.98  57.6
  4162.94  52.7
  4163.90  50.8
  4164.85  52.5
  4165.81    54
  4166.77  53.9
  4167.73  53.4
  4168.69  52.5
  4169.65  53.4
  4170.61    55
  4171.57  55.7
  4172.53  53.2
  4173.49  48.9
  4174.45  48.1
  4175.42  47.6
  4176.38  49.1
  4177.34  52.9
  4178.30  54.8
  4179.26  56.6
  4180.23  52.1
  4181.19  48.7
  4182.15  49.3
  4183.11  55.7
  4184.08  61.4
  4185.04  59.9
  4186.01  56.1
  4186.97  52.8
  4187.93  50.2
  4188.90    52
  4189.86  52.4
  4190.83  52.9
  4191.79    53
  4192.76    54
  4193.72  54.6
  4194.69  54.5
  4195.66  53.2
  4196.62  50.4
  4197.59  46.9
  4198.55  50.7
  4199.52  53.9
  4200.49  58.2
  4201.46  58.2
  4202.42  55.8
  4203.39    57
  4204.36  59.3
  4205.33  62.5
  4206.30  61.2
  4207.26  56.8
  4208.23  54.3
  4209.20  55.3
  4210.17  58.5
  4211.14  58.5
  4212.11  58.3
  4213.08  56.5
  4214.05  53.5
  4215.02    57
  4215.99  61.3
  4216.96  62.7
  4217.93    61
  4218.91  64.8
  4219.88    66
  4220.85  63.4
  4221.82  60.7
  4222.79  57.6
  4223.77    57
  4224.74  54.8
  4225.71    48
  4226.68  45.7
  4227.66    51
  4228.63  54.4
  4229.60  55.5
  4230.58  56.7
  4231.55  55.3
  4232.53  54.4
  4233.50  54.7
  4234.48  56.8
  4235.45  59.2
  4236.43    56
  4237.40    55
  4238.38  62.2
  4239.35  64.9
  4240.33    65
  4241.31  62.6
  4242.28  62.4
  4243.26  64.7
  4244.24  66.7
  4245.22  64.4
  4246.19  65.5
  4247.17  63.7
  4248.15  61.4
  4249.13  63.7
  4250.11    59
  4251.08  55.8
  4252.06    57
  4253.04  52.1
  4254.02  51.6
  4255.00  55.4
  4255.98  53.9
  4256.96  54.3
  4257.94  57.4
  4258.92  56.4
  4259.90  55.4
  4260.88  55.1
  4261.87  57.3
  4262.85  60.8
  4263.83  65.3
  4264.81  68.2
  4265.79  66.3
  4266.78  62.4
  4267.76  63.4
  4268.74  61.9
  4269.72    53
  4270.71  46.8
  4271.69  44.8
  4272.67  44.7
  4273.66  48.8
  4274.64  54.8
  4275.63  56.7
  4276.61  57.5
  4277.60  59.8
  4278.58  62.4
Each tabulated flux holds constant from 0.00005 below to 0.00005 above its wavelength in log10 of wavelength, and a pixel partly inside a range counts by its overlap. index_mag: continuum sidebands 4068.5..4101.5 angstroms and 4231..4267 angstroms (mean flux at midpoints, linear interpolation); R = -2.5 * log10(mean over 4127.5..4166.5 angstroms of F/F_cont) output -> 0.07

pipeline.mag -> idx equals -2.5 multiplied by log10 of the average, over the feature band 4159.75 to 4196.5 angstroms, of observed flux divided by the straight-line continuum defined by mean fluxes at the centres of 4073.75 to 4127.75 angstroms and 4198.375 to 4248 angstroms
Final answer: 0.08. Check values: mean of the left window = 55.4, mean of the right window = 58.5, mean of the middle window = 53.4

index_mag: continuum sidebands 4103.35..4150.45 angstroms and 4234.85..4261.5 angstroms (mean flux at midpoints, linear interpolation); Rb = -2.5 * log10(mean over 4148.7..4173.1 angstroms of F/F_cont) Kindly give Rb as 0.06 mag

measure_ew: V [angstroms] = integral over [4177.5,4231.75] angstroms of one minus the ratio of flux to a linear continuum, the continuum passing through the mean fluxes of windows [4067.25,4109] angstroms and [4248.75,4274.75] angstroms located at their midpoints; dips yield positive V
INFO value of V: 0.5 angstroms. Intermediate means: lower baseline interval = 55.8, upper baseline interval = 56.5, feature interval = 55.8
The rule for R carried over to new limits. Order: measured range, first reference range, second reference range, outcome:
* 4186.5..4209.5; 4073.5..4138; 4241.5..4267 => 0.07 mag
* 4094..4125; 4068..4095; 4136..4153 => 0.05 mag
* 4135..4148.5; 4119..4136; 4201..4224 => 0.02 mag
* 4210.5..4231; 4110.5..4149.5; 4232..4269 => 0.02 mag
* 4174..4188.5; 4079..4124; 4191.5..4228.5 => 0.07 mag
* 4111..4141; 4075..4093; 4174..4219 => 0.02 mag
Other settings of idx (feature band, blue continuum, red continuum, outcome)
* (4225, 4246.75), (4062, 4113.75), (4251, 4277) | -0.04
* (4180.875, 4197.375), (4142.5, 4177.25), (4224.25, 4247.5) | 0.02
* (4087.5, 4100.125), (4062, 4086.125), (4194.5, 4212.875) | -0.02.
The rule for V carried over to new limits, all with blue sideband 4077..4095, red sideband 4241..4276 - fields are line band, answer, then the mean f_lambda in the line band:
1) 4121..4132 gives 0.6 angstroms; 55.3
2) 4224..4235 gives 0.9 angstroms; 53.5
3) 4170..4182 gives 1.4 angstroms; 51.8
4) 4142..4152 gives 0.9 angstroms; 53.5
